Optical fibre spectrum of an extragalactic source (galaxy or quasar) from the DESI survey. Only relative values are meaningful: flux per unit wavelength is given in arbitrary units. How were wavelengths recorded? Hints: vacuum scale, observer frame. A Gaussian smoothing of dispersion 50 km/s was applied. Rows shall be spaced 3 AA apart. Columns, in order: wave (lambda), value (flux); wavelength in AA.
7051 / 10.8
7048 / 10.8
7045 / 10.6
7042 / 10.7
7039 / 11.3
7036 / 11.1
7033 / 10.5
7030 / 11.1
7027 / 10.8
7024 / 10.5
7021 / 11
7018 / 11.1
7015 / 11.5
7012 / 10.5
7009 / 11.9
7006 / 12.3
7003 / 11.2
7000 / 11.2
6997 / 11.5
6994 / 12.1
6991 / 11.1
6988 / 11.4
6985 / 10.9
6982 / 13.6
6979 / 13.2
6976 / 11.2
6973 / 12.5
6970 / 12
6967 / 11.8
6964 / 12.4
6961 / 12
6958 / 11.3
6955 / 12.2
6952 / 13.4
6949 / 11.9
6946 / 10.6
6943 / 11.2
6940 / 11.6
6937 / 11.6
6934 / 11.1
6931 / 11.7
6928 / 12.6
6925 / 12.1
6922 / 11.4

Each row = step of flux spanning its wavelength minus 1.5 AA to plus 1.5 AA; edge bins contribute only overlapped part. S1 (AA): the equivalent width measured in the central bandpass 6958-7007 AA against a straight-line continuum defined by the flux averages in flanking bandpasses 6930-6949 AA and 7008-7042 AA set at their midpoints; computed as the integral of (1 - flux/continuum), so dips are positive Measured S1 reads -3.1 AA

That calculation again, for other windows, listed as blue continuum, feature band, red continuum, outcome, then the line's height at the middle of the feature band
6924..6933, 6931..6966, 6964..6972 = 0.9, 12.1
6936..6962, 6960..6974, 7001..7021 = -0.6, 11.6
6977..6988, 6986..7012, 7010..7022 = 0.4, 11.7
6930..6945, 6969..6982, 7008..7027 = -1.3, 11.2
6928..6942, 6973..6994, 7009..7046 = -1.3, 11.3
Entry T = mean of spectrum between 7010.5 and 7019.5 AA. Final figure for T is 11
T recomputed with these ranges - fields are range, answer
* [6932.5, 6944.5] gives 11.4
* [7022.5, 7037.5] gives 10.8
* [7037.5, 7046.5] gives 10.9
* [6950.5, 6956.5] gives 12.8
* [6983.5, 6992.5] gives 11.1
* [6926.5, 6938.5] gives 11.8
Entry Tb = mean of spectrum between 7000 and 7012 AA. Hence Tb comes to 11.6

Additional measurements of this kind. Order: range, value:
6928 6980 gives 11.9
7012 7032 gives 10.9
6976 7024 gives 11.6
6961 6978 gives 12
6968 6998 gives 12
